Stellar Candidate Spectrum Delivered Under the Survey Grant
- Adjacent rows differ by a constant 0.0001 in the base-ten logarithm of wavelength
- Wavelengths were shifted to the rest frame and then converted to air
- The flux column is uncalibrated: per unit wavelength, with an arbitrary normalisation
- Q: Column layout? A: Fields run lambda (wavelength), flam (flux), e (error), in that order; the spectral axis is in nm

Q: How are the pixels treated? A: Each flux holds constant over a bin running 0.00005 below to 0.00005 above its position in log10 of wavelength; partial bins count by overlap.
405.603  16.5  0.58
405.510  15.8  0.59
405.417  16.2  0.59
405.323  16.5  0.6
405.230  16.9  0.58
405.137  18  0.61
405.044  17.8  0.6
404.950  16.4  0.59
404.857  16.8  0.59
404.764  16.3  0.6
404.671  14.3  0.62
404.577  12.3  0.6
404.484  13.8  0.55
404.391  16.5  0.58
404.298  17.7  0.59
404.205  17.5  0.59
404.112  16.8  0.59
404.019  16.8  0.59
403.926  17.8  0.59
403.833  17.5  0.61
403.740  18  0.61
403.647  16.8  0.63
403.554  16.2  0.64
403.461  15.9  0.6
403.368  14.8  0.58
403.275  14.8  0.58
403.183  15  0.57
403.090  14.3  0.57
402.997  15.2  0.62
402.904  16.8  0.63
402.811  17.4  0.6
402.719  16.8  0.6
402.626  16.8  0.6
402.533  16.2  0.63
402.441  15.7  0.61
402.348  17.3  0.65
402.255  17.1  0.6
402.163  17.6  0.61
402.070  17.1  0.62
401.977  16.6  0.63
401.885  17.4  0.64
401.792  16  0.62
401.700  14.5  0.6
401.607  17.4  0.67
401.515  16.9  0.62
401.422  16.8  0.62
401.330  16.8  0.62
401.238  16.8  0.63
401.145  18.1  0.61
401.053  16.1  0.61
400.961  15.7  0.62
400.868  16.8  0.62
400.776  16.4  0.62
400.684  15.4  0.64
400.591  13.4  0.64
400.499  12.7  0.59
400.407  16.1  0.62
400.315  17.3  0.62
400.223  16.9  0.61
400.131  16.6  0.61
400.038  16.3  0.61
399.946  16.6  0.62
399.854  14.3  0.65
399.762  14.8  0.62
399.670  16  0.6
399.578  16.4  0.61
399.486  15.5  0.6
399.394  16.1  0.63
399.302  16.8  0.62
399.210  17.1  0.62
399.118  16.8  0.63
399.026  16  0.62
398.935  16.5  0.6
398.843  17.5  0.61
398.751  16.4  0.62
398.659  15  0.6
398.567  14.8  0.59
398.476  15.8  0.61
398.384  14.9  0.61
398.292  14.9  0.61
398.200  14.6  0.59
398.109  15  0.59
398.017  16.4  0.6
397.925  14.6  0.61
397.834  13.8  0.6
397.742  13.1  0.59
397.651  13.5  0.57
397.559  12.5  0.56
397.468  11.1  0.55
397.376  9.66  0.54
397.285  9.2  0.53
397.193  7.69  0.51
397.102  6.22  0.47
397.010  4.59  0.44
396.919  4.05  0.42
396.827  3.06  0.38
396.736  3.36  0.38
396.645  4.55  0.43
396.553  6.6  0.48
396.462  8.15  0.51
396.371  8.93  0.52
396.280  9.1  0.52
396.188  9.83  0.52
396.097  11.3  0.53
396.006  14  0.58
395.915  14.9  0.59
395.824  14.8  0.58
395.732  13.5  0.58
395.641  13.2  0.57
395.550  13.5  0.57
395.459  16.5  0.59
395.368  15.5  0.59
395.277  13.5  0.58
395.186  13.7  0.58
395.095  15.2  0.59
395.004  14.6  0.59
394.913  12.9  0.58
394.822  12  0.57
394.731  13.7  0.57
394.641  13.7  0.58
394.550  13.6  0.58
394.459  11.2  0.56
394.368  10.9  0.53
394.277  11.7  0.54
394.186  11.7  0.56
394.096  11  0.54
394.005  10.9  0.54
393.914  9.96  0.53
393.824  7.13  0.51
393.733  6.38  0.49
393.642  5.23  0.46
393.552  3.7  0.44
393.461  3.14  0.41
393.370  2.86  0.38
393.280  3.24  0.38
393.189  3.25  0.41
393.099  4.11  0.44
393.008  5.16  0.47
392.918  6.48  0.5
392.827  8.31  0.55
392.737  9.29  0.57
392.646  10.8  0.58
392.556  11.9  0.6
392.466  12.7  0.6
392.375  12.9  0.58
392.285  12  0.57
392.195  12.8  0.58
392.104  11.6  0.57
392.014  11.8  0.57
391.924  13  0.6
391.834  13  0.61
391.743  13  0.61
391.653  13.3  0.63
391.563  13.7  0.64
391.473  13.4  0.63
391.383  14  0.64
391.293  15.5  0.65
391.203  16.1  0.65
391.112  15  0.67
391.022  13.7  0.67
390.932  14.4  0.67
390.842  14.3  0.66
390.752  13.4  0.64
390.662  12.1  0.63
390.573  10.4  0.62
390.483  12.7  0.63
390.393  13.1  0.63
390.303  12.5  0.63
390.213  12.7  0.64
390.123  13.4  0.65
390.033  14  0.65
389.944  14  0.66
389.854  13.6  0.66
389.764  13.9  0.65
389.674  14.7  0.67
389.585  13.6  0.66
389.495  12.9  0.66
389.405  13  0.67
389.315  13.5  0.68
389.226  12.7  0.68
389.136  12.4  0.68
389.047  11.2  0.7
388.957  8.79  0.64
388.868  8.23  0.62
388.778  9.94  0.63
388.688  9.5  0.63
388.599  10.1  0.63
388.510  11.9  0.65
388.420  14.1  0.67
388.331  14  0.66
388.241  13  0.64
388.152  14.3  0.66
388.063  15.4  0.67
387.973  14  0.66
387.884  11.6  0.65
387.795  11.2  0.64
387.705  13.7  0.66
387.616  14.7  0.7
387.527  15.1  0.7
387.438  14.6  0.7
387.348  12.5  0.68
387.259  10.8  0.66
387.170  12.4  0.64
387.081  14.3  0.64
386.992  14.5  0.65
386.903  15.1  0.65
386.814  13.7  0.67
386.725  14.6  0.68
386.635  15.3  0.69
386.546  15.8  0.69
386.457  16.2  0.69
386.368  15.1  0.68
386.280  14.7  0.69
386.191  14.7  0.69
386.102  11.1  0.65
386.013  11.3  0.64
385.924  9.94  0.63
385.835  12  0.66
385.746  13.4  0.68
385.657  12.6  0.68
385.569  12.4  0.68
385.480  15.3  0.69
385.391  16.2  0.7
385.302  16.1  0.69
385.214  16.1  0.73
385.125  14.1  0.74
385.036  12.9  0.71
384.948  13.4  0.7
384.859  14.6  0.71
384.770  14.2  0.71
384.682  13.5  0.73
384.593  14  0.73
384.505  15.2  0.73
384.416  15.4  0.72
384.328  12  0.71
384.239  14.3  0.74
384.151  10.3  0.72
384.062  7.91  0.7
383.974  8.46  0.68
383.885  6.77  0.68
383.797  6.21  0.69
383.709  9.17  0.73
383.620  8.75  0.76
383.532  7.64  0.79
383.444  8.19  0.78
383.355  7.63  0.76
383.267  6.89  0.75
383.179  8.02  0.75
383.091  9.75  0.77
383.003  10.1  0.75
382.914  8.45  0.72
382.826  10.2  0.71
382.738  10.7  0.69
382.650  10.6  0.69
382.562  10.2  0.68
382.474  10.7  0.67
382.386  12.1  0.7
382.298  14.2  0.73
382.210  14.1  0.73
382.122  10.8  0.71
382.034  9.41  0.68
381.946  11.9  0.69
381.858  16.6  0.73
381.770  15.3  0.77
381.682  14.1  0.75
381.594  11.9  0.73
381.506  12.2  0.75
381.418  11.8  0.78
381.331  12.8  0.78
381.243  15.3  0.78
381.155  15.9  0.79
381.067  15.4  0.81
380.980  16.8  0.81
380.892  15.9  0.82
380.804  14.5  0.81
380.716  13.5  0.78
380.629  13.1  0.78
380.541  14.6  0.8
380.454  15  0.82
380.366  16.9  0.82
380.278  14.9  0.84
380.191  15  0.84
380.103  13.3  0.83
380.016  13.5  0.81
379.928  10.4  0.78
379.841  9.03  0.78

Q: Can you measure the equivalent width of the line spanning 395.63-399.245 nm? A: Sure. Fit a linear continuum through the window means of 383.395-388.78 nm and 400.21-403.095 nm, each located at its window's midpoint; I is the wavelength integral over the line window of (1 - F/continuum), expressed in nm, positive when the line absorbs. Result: 0.83 nm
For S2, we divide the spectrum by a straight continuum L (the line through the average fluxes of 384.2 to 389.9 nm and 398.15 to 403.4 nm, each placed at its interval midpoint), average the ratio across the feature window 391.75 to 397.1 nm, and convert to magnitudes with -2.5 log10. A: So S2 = 0.427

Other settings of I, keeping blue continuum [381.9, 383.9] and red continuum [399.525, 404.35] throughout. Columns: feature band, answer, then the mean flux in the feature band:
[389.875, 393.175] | 0.13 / 12.2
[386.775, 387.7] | -0.21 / 13.8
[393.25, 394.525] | 0.53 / 7.94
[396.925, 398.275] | 0.31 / 11.4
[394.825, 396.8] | 0.34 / 11.7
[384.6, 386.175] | -0.44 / 13.5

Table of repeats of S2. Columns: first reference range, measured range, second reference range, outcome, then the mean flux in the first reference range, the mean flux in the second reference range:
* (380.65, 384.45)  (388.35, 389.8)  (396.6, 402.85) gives 0.06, 11.5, 14.5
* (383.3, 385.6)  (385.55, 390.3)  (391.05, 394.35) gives -0.17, 11.9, 10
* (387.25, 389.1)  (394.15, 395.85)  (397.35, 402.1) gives 0.07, 12.3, 15.6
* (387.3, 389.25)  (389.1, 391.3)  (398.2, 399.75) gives -0.04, 12.4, 16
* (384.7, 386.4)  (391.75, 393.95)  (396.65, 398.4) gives 0.36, 13.7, 10.4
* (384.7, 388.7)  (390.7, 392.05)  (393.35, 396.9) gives -0.16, 13.6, 10.5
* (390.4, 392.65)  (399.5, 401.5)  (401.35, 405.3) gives -0.03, 13.1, 16.4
